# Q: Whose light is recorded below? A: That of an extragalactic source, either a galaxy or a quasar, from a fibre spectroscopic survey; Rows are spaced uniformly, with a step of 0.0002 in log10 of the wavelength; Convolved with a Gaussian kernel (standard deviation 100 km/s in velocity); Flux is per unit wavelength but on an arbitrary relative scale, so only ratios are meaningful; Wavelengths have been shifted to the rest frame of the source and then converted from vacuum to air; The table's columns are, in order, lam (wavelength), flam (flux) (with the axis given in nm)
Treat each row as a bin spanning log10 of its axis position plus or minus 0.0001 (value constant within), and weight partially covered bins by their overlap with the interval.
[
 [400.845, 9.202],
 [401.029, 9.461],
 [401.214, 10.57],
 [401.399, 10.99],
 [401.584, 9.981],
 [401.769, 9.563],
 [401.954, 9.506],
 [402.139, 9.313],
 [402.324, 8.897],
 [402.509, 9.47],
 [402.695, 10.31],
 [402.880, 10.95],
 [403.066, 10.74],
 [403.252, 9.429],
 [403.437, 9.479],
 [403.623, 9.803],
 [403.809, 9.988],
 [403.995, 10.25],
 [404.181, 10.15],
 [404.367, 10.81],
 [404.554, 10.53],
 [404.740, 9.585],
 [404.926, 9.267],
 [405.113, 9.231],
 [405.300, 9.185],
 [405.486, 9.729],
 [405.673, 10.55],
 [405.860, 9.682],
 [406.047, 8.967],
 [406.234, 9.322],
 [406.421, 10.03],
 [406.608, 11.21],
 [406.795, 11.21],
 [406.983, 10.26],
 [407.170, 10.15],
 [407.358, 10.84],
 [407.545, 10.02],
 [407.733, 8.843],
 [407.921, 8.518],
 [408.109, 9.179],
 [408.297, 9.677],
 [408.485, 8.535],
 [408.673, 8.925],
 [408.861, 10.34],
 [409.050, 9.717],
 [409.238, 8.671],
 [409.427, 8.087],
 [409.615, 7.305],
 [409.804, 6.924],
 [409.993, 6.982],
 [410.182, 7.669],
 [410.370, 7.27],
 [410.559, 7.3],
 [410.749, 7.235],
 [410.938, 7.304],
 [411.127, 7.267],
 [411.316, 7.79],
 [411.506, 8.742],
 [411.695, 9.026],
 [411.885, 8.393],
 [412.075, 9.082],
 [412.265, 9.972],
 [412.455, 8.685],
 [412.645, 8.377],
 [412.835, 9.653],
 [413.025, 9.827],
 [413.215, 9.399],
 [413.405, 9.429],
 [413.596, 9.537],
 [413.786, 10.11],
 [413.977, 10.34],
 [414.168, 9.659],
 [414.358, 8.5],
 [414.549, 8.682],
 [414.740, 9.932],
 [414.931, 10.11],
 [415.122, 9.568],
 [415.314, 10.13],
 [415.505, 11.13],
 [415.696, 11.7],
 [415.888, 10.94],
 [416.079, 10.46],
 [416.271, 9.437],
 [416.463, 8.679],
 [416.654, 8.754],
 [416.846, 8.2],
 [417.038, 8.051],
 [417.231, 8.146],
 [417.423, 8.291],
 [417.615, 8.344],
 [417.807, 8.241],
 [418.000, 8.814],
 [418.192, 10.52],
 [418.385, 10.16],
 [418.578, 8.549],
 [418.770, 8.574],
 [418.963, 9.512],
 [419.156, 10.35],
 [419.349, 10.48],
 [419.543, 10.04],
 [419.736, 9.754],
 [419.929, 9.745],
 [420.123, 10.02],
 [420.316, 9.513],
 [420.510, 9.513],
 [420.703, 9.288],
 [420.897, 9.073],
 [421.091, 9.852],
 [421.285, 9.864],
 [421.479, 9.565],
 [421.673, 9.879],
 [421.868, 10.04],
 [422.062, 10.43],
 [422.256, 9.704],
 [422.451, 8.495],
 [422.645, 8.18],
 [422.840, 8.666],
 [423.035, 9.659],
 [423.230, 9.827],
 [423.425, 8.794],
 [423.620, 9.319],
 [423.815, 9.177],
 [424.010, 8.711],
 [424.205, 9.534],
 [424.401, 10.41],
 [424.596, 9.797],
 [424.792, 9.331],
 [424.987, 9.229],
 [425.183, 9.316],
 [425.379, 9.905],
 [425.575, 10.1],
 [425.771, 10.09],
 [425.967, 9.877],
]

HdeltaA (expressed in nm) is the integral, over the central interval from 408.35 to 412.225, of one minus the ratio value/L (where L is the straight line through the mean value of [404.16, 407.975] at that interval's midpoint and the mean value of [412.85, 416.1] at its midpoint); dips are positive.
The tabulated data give 0.688 nm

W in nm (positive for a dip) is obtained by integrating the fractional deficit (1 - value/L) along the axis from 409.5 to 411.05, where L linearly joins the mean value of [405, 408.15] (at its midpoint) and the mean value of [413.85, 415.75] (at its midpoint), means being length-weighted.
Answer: 0.41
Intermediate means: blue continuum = 9.83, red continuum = 9.94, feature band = 7.26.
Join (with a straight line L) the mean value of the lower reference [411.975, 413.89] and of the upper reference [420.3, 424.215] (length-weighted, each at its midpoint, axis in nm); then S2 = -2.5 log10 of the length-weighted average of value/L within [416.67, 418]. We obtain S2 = 0.14 mag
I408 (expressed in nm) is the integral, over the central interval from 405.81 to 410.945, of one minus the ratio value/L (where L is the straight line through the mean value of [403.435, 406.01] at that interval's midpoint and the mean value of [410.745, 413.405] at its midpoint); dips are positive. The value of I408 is 0.197 nm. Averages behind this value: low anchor 9.87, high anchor 8.71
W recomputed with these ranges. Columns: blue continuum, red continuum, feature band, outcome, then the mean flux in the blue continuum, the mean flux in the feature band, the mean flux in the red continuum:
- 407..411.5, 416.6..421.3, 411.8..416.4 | -0.43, 8.49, 9.71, 9.26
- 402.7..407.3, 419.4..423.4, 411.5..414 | 0.12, 10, 9.32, 9.55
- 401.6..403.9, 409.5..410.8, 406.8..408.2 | -0.28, 9.8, 9.78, 7.25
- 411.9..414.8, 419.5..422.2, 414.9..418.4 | 0.04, 9.38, 9.43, 9.75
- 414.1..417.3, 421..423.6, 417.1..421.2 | 0.06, 9.54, 9.36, 9.45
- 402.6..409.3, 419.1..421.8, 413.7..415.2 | 0.03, 9.84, 9.61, 9.77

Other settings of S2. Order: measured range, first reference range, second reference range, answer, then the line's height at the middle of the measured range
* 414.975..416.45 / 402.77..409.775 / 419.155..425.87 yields -0.08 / 9.62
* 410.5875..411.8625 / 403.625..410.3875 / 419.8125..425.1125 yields 0.19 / 9.42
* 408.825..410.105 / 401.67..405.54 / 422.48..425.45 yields 0.18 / 9.67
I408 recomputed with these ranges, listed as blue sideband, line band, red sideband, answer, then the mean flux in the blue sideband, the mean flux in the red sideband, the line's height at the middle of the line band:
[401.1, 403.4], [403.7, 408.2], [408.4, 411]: -0.453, 9.96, 8.02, 9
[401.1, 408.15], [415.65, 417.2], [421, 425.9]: 0.043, 9.91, 9.52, 9.66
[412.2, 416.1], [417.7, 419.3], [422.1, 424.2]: 0.017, 9.81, 9.12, 9.47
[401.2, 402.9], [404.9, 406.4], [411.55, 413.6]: 0.019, 9.89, 9.19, 9.65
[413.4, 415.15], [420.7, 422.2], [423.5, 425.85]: -0.031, 9.6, 9.57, 9.58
